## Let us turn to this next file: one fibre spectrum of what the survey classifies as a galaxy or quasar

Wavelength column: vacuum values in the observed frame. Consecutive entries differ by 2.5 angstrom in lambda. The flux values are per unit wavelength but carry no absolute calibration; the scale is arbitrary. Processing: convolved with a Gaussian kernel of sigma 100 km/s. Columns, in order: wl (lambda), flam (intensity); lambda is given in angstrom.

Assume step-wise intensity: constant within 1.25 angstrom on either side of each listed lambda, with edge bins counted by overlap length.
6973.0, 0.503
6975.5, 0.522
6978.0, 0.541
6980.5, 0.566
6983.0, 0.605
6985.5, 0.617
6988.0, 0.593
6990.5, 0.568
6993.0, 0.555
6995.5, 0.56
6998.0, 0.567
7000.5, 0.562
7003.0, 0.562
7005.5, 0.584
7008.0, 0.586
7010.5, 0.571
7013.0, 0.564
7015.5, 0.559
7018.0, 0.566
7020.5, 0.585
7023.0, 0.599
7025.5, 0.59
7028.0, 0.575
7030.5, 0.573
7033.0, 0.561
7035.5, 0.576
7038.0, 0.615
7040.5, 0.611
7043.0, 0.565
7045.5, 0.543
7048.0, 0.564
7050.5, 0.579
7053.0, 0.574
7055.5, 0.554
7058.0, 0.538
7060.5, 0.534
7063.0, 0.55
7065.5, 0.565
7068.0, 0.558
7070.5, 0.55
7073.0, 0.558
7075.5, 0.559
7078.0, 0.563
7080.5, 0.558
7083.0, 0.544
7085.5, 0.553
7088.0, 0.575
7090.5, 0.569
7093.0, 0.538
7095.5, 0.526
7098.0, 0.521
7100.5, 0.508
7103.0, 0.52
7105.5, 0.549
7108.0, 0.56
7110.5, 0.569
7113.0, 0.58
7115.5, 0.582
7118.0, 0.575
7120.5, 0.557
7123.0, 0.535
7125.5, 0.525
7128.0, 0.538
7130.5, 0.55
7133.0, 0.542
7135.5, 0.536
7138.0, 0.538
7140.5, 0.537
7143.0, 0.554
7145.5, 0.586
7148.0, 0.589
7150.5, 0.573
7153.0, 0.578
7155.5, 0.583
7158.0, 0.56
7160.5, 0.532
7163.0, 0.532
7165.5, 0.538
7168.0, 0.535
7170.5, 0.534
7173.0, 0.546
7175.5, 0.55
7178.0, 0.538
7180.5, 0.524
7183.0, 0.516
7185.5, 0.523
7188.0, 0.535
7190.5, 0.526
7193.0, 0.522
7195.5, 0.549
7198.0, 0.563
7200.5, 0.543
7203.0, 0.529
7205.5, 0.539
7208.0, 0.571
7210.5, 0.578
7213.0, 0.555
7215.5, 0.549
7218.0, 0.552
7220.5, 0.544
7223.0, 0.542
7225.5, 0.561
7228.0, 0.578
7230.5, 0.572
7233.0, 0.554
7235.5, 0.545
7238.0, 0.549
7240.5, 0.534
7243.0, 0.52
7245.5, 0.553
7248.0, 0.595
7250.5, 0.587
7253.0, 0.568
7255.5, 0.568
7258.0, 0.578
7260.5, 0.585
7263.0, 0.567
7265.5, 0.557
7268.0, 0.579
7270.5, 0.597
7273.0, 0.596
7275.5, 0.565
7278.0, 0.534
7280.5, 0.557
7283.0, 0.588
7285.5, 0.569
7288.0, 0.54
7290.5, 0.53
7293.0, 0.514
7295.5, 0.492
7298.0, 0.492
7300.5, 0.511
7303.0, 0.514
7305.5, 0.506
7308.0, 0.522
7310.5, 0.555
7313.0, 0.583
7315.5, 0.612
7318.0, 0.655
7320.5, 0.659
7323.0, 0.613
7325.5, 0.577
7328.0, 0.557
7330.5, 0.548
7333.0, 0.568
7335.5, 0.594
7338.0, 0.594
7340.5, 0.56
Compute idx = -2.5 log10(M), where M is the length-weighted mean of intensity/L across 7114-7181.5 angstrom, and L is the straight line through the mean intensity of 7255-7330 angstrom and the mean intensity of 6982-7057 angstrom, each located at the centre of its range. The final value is 0.036 mag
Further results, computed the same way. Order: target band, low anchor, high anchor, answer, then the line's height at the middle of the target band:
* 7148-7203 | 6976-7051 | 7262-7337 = 0.05 mag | 0.567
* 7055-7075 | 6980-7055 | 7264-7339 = 0.04 mag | 0.574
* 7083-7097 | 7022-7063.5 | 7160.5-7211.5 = 0.02 mag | 0.56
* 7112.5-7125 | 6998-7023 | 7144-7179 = 0.00 mag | 0.56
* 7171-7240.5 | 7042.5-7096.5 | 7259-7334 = 0.03 mag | 0.559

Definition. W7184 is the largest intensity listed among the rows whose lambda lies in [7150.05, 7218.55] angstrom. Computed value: 0.583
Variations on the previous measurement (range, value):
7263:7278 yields 0.597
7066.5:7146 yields 0.586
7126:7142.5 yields 0.55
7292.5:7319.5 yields 0.655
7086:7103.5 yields 0.575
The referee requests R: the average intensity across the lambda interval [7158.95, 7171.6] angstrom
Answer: 0.535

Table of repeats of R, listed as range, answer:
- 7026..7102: 0.559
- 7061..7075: 0.555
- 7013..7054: 0.577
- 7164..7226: 0.542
